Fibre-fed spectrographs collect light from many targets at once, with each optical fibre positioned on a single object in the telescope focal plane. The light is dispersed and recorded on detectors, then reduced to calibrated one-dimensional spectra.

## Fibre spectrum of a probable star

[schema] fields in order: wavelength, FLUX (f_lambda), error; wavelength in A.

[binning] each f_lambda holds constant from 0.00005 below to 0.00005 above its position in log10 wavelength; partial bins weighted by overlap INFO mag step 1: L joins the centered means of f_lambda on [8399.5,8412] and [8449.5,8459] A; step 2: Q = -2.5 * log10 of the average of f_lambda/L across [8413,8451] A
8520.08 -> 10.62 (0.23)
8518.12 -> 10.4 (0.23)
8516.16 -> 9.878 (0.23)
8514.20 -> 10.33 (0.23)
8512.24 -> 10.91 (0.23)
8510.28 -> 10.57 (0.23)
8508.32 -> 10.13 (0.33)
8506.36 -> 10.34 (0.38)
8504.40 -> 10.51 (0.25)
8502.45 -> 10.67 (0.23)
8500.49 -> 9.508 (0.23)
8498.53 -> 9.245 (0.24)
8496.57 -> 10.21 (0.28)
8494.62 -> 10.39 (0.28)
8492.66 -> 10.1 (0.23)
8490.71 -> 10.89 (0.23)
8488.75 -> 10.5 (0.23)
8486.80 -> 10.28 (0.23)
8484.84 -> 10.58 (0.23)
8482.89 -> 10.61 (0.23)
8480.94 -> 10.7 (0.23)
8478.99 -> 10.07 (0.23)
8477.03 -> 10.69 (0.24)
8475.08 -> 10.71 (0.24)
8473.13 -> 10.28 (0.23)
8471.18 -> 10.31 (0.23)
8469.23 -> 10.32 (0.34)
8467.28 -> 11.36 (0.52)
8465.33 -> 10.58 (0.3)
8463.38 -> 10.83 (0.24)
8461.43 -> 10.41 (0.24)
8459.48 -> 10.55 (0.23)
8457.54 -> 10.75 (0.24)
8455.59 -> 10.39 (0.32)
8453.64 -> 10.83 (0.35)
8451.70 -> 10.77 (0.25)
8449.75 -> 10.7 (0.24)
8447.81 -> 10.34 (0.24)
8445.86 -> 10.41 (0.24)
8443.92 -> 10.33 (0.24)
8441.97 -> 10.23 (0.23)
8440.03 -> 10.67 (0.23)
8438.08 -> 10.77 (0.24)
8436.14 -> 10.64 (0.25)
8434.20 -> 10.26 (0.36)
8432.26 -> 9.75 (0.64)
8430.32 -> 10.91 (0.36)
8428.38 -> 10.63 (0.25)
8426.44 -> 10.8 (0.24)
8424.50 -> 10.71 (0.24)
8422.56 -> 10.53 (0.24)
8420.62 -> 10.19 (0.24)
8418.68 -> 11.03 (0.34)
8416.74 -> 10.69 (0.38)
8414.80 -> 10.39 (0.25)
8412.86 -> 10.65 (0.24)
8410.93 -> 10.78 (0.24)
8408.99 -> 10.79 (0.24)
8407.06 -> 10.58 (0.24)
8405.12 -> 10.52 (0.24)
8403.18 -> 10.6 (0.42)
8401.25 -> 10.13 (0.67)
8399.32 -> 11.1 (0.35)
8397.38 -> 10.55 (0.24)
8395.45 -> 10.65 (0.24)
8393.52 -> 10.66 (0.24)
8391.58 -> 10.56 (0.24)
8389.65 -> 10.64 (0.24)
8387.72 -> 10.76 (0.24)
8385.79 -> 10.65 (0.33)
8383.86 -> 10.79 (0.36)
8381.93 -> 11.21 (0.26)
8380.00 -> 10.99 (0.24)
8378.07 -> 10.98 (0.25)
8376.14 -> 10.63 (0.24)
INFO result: 0.01 mag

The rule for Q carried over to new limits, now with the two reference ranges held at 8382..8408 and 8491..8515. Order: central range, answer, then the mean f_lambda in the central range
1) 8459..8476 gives -0.021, 10.6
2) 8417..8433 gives -0.004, 10.6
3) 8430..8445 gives 0.007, 10.4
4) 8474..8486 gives -0.022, 10.6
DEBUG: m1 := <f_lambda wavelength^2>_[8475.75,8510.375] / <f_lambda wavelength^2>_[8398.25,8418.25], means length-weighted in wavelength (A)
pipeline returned 0.99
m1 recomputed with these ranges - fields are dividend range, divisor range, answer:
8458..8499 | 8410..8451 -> 1.00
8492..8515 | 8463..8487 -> 0.98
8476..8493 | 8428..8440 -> 1.01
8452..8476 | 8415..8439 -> 1.01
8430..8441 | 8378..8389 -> 0.97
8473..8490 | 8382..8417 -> 1.01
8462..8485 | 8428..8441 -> 1.02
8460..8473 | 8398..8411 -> 1.01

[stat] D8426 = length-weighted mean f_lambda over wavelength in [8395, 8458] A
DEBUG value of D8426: 10.6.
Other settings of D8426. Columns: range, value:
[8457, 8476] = 10.6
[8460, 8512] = 10.4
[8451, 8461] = 10.6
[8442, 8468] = 10.6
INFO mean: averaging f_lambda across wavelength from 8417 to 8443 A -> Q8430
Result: 10.5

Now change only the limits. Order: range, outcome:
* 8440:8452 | 10.5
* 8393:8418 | 10.6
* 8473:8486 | 10.5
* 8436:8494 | 10.6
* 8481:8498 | 10.4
